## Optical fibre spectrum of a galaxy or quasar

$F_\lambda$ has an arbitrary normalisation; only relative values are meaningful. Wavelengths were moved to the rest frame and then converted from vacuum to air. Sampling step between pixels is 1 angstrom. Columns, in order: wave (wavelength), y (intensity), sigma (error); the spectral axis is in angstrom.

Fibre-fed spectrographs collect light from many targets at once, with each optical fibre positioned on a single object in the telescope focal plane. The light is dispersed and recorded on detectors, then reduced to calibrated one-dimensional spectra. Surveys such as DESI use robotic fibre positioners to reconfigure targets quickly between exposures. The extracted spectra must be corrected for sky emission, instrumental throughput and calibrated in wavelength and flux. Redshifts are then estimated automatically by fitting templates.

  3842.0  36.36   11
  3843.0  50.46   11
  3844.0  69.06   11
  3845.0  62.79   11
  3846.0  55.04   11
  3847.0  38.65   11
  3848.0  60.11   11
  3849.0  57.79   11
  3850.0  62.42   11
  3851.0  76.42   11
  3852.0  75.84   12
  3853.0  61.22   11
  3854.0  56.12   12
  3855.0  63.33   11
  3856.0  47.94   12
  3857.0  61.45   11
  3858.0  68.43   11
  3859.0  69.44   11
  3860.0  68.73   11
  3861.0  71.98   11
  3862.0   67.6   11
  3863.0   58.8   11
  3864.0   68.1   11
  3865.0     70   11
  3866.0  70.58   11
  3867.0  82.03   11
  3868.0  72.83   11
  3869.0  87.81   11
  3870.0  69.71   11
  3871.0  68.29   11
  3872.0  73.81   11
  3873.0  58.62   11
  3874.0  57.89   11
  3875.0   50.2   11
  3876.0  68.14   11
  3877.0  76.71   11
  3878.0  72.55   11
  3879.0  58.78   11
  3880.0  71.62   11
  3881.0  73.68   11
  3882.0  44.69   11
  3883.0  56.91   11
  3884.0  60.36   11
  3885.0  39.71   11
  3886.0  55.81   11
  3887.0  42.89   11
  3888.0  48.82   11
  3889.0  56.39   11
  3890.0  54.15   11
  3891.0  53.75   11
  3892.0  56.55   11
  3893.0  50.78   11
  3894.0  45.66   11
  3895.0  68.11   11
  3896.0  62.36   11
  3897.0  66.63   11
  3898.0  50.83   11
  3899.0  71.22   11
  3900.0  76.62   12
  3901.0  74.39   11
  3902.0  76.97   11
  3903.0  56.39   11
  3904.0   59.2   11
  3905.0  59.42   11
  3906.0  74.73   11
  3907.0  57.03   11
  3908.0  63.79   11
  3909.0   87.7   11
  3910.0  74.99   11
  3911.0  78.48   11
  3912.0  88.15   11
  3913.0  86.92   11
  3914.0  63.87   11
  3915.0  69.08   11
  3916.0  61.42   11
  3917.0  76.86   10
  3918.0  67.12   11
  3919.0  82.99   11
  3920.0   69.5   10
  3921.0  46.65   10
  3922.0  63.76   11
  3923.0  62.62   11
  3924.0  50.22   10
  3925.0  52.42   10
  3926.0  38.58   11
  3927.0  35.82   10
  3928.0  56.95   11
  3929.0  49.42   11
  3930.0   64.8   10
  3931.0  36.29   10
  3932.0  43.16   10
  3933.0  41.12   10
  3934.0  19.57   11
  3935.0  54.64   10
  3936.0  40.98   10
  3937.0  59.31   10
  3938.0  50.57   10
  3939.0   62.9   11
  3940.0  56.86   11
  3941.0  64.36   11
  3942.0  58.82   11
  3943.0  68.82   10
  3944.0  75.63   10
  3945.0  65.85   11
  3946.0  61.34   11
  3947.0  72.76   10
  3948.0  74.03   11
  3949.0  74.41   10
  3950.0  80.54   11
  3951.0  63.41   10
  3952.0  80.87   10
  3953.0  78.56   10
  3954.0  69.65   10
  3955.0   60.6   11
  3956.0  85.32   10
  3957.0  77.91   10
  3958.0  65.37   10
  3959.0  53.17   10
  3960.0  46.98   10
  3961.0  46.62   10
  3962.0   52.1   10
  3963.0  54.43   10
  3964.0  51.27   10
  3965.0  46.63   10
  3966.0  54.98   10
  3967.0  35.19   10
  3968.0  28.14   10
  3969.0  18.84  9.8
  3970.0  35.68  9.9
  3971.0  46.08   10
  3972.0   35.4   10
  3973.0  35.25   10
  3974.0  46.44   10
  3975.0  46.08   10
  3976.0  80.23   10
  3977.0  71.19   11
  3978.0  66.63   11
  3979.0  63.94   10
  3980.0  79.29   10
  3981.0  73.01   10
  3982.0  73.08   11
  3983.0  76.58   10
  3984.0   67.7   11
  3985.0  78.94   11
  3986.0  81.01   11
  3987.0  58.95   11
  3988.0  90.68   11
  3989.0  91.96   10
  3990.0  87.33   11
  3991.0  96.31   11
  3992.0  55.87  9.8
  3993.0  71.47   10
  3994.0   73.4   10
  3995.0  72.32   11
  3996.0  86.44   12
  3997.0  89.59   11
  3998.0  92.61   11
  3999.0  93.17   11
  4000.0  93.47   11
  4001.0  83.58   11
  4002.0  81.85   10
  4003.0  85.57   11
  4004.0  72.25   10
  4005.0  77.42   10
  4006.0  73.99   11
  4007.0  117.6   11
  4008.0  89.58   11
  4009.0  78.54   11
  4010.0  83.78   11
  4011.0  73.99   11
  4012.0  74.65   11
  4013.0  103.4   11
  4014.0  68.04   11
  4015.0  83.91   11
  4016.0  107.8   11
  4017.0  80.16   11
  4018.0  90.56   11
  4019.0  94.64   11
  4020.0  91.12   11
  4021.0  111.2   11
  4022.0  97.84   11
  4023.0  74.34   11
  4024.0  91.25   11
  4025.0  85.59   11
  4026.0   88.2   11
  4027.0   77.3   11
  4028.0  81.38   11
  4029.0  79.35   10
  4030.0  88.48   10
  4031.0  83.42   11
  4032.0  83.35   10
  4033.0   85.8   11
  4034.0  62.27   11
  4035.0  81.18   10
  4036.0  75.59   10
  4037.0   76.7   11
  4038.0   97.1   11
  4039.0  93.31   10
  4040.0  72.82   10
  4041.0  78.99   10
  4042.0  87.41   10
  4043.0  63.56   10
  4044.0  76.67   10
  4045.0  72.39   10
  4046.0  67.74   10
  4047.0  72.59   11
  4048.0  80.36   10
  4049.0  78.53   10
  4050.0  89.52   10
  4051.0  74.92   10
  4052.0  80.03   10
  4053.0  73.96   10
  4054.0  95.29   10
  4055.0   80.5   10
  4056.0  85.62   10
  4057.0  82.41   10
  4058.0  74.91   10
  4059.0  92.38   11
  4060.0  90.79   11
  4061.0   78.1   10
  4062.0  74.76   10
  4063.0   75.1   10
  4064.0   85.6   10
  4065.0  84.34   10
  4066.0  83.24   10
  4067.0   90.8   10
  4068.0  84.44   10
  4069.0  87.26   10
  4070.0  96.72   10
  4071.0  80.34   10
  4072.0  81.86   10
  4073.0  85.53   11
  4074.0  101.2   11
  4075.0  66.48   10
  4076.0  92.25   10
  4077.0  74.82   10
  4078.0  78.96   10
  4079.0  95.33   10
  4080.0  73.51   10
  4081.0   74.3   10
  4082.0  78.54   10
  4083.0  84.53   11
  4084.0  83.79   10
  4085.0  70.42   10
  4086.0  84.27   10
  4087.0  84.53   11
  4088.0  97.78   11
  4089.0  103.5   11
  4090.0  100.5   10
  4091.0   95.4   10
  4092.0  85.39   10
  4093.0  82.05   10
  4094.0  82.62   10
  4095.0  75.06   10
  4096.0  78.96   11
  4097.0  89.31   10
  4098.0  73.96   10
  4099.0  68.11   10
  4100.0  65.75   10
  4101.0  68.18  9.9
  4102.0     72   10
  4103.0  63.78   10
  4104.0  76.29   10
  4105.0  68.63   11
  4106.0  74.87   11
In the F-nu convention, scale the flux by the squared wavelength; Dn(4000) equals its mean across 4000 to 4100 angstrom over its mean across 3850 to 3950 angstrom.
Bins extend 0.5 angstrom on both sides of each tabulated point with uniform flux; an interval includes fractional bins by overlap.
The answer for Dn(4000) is 1.4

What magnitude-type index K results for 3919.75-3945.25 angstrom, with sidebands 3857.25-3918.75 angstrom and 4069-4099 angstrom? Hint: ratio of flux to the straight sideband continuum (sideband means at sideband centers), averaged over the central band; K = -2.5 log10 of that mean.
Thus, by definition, 0.296 mag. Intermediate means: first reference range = 65.5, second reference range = 84.3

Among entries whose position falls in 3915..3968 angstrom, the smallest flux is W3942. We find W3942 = 19.57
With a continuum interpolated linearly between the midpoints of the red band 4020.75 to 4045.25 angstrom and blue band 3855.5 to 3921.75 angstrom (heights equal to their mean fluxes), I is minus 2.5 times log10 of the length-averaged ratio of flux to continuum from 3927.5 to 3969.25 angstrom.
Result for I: 0.25 mag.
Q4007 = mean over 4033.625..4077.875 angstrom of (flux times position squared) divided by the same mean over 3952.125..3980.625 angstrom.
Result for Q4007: 1.54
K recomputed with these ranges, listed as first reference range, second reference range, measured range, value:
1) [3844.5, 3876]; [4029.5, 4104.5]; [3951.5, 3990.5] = 0.20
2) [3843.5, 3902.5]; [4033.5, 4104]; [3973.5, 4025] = -0.09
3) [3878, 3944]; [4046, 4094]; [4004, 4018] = -0.14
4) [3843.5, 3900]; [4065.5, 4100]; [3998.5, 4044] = -0.09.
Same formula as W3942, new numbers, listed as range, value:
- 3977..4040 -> 55.87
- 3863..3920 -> 39.71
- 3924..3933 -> 35.82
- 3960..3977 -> 18.84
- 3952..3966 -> 46.62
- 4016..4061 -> 62.27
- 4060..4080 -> 66.48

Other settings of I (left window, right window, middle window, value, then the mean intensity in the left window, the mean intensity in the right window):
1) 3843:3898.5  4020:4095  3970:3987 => 0.18 mag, 62.1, 83.3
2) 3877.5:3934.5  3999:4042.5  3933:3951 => 0.13 mag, 60.2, 85.2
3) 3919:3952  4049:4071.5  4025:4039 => -0.06 mag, 57.5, 83.6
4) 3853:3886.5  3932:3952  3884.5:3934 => 0.04 mag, 64.9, 60.4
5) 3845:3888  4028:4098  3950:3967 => 0.18 mag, 63.5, 82.5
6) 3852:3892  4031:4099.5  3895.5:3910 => -0.02 mag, 63.2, 82.2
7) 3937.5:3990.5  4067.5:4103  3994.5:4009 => -0.24 mag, 62.7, 82.5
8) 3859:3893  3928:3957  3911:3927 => -0.05 mag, 63.2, 61.4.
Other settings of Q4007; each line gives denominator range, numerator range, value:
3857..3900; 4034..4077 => 1.42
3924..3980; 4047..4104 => 1.57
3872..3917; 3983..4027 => 1.41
